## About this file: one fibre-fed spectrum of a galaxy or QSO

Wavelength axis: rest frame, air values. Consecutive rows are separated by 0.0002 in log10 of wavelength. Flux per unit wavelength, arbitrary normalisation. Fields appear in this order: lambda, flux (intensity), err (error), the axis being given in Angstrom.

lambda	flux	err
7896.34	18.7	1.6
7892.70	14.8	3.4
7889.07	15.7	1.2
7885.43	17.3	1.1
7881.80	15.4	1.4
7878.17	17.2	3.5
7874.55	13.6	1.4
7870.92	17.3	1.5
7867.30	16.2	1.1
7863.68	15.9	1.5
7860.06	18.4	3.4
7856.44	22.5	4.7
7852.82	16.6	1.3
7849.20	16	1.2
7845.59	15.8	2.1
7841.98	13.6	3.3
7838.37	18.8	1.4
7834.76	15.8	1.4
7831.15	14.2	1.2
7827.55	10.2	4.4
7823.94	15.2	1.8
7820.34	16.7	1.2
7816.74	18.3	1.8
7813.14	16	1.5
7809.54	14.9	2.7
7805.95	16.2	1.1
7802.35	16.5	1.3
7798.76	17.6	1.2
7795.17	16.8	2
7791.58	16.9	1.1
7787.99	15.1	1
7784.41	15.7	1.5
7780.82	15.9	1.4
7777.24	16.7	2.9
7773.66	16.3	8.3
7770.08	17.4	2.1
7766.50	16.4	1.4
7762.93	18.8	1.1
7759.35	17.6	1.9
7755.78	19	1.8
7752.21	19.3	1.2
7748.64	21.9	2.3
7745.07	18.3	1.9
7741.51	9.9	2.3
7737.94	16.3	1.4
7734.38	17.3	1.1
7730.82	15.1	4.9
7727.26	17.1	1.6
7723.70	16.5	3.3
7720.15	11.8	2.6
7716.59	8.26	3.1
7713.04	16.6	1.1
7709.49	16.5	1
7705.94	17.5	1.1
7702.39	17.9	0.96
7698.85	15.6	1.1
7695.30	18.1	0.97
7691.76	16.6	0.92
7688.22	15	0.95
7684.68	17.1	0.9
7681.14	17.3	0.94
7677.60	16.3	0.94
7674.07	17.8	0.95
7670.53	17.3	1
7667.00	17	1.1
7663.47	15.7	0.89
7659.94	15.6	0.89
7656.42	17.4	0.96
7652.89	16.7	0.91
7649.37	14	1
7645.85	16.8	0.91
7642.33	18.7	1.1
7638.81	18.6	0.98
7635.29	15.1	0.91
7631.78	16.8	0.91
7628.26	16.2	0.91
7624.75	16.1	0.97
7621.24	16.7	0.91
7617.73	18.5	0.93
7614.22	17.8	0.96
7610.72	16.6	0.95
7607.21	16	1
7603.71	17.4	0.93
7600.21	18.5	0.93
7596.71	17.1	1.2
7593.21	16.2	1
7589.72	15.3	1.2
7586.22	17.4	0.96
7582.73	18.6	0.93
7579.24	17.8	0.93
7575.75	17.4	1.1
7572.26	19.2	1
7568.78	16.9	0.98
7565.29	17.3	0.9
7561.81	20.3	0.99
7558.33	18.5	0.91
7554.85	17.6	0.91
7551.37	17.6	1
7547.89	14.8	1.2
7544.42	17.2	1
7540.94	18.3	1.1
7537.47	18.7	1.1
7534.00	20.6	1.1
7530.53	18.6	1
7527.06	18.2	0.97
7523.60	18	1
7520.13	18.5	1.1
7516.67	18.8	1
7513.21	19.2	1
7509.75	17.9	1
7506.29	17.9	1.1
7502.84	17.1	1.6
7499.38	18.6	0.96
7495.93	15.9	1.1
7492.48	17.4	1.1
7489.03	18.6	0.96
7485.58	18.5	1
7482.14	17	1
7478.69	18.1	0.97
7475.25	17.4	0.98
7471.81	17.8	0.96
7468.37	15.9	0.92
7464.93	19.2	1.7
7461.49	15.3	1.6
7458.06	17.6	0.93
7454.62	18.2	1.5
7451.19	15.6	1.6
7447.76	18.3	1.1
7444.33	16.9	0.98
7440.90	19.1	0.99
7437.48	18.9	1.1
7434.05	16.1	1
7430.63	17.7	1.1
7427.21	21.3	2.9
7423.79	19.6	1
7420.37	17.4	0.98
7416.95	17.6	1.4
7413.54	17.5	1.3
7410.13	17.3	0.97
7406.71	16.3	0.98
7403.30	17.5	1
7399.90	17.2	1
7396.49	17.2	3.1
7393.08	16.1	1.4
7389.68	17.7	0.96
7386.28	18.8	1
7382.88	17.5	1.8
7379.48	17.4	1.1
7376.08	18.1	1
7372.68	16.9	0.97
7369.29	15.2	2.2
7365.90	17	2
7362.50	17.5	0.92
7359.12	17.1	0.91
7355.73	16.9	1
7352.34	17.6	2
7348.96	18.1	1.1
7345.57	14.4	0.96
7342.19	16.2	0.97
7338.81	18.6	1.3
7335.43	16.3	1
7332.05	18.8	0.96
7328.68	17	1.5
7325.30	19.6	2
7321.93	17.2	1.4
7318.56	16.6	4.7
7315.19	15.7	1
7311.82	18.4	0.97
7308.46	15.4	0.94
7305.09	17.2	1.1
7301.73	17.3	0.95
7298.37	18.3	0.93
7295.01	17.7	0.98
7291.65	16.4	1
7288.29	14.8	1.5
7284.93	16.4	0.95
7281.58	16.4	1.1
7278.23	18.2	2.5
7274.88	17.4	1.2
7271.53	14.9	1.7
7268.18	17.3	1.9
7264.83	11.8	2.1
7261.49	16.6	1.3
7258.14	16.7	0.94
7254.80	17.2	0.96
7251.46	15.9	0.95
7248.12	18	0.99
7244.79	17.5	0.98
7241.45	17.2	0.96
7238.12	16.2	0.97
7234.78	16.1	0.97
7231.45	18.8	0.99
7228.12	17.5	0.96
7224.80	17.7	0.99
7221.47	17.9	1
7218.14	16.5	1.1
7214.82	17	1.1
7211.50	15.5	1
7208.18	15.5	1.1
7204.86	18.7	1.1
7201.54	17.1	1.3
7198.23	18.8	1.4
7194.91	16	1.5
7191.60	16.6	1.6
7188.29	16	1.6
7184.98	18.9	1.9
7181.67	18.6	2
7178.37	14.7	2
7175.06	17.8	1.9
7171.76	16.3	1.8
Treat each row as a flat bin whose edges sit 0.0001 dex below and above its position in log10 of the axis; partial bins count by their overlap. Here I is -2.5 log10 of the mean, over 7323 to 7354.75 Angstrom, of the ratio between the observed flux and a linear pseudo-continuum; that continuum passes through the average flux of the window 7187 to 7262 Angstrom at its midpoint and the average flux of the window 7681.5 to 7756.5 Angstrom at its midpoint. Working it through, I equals -0.03 mag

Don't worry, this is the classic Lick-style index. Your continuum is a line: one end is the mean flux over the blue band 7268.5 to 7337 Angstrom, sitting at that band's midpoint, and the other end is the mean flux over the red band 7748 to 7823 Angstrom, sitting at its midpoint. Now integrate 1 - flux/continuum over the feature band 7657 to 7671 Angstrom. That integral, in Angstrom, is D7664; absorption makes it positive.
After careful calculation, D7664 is 0.5 Angstrom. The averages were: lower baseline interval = 17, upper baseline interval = 17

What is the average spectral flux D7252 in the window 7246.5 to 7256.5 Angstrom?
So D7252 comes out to 17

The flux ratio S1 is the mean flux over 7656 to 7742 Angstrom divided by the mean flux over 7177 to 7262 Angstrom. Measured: 0.94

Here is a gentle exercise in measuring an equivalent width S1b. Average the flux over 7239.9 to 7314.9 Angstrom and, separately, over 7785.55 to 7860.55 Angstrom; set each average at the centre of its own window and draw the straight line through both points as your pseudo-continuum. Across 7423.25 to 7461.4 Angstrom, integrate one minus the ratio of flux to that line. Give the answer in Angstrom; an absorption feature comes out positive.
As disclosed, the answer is -3.3 Angstrom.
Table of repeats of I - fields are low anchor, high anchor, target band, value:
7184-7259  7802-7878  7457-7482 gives -0.038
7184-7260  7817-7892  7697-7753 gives 0.027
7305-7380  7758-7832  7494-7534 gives -0.089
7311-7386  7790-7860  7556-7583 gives -0.089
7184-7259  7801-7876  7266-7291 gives 0.040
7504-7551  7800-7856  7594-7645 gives 0.021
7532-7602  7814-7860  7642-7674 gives 0.045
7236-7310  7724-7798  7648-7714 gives 0.012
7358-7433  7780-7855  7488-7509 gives -0.027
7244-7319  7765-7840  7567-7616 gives -0.066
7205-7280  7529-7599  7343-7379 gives 0.015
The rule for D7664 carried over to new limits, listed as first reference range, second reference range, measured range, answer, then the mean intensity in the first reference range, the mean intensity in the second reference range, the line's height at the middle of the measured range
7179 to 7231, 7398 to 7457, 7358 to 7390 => 0.6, 17.2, 17.8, 17.6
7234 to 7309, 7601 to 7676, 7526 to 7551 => -1.9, 16.6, 16.8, 16.8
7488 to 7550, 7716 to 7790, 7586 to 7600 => 0.7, 18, 16.4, 17.5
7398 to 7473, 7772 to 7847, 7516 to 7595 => -3.8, 17.6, 15.9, 17.1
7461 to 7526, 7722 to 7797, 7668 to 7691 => 0.5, 17.8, 16.9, 17.1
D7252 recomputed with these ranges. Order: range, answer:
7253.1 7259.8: 17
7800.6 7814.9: 15.9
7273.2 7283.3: 17.3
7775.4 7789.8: 15.9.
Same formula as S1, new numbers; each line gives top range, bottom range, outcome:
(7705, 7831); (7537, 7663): 0.94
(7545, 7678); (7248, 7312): 1.03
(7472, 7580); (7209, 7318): 1.08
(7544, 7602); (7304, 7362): 1.02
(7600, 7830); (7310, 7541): 0.93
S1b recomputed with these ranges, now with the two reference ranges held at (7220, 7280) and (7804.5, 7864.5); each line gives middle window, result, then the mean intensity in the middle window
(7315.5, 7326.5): -0.47 Angstrom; 17.5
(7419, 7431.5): -1.88 Angstrom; 19.1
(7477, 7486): -0.65 Angstrom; 17.8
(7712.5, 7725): 2.66 Angstrom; 12.8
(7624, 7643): -0.52 Angstrom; 16.9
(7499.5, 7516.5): -1.65 Angstrom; 18.1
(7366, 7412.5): -1.39 Angstrom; 17.2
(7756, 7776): -1.42 Angstrom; 17.4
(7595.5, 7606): -0.75 Angstrom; 17.6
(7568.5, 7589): -1.69 Angstrom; 17.8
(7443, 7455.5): -0.44 Angstrom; 17.2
